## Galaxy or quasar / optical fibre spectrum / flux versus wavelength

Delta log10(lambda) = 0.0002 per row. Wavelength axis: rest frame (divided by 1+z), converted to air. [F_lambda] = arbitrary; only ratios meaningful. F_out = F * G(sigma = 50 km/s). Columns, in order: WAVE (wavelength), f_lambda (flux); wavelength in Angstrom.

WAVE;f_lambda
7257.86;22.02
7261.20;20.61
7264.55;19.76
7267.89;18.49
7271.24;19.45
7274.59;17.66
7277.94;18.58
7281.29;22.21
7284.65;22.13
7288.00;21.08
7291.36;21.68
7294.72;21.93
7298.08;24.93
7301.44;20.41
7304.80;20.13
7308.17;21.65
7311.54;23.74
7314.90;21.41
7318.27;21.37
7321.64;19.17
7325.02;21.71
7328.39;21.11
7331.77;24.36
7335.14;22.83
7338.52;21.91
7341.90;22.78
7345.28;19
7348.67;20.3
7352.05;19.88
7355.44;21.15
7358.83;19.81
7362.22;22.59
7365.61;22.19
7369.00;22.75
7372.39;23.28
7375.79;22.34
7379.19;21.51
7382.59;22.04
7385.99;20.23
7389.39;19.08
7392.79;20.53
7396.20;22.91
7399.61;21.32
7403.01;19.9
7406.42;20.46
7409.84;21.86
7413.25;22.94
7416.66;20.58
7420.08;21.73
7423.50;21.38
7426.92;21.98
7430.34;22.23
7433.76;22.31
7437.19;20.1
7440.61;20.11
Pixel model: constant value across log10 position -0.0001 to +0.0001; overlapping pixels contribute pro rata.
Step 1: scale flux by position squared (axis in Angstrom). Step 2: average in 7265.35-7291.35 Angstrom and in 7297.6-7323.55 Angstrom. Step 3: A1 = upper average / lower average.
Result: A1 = 1.1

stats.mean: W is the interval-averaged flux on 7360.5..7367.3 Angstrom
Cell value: 22.4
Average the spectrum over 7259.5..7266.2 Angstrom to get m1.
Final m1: 20.2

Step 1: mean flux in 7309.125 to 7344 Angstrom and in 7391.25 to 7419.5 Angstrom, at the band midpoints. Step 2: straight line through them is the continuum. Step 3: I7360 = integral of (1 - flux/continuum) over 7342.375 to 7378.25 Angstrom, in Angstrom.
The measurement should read 0.54 Angstrom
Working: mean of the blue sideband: 22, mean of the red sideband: 21.3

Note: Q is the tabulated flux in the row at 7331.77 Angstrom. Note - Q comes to 24.36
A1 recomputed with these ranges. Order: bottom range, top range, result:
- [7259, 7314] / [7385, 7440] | 1.05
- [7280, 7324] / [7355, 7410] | 1.01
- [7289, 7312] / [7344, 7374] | 0.98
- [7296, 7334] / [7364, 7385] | 1.04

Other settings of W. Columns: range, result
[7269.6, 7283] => 19.5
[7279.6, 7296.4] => 21.8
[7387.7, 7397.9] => 20.8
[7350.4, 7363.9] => 20.9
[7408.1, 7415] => 22.4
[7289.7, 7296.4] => 21.8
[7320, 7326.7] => 20.4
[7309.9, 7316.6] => 22.6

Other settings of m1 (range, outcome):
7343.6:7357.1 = 20.1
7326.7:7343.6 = 22.6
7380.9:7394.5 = 20.5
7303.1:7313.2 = 21.8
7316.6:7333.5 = 21.5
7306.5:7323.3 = 21.5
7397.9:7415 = 21.3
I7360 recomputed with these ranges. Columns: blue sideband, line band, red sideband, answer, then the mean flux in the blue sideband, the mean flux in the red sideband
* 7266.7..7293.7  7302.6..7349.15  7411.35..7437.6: -1.9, 20.2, 21.7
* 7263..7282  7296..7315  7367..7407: -2.2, 19.2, 21.4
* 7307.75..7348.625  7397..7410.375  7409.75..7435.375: 0.6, 21.7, 21.9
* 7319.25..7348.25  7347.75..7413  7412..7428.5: 0.9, 21.5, 21.7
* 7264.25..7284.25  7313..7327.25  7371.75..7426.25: -0.6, 19.5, 21.4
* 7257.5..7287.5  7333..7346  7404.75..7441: -0.8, 20.1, 21.5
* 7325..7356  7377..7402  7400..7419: 0.2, 21.5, 21.2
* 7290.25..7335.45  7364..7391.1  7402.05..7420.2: -0.3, 21.9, 21.3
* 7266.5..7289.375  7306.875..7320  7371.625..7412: -1.1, 19.9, 21.3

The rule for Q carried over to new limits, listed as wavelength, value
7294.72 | 21.93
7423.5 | 21.38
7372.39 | 23.28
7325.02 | 21.71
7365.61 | 22.19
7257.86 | 22.02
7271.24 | 19.45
